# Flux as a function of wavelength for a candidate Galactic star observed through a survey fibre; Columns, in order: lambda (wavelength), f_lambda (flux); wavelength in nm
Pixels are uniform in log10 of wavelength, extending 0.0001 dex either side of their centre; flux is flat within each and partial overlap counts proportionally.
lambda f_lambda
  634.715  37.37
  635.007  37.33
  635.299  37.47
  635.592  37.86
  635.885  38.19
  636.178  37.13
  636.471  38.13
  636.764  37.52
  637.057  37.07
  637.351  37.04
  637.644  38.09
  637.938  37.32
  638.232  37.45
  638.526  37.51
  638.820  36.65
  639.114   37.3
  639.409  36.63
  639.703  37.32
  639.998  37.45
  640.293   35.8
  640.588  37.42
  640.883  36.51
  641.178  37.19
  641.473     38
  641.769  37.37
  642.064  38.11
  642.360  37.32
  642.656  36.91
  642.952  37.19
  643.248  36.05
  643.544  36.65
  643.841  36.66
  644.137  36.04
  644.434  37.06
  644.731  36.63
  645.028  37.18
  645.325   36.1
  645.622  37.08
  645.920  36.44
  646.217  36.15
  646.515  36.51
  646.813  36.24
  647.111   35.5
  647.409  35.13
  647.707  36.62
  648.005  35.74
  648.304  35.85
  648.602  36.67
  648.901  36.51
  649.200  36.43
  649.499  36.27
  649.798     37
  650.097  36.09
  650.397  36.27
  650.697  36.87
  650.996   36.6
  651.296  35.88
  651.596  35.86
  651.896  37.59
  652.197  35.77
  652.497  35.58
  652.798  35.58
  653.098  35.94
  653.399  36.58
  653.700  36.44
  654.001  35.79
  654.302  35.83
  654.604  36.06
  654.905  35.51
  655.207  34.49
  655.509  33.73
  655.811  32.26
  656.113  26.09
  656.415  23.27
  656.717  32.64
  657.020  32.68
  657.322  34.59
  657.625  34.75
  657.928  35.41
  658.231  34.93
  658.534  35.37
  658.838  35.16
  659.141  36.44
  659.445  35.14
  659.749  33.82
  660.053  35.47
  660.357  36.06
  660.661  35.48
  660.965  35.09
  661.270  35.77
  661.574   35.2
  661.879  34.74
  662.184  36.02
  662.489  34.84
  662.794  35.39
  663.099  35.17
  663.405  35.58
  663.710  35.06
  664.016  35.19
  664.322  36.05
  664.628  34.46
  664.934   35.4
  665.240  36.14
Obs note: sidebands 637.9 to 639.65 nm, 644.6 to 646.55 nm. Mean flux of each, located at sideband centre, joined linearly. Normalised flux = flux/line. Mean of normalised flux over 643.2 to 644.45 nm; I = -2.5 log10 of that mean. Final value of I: 0.01 mag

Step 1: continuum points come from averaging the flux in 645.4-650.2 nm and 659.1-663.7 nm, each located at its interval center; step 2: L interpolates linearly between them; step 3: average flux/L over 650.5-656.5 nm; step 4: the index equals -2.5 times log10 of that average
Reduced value 0.04 mag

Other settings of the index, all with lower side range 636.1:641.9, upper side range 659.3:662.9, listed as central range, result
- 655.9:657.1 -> 0.24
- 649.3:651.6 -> -0.01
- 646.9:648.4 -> 0.02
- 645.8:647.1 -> 0.01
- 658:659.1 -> 0.01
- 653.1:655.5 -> 0.01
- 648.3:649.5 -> 0.00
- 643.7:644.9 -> 0.00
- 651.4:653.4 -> 0.00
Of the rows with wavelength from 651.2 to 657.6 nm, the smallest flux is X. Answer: 23.27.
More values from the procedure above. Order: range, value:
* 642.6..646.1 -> 36.04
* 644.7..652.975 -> 35.13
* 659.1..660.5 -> 33.82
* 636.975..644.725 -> 35.8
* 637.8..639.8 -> 36.63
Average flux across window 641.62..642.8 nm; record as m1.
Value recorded 37.4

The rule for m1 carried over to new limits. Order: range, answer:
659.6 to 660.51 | 35.1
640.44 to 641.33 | 37.1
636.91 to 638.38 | 37.4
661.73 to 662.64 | 35.2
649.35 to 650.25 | 36.5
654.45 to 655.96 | 34.4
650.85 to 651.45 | 36.2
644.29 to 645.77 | 36.8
